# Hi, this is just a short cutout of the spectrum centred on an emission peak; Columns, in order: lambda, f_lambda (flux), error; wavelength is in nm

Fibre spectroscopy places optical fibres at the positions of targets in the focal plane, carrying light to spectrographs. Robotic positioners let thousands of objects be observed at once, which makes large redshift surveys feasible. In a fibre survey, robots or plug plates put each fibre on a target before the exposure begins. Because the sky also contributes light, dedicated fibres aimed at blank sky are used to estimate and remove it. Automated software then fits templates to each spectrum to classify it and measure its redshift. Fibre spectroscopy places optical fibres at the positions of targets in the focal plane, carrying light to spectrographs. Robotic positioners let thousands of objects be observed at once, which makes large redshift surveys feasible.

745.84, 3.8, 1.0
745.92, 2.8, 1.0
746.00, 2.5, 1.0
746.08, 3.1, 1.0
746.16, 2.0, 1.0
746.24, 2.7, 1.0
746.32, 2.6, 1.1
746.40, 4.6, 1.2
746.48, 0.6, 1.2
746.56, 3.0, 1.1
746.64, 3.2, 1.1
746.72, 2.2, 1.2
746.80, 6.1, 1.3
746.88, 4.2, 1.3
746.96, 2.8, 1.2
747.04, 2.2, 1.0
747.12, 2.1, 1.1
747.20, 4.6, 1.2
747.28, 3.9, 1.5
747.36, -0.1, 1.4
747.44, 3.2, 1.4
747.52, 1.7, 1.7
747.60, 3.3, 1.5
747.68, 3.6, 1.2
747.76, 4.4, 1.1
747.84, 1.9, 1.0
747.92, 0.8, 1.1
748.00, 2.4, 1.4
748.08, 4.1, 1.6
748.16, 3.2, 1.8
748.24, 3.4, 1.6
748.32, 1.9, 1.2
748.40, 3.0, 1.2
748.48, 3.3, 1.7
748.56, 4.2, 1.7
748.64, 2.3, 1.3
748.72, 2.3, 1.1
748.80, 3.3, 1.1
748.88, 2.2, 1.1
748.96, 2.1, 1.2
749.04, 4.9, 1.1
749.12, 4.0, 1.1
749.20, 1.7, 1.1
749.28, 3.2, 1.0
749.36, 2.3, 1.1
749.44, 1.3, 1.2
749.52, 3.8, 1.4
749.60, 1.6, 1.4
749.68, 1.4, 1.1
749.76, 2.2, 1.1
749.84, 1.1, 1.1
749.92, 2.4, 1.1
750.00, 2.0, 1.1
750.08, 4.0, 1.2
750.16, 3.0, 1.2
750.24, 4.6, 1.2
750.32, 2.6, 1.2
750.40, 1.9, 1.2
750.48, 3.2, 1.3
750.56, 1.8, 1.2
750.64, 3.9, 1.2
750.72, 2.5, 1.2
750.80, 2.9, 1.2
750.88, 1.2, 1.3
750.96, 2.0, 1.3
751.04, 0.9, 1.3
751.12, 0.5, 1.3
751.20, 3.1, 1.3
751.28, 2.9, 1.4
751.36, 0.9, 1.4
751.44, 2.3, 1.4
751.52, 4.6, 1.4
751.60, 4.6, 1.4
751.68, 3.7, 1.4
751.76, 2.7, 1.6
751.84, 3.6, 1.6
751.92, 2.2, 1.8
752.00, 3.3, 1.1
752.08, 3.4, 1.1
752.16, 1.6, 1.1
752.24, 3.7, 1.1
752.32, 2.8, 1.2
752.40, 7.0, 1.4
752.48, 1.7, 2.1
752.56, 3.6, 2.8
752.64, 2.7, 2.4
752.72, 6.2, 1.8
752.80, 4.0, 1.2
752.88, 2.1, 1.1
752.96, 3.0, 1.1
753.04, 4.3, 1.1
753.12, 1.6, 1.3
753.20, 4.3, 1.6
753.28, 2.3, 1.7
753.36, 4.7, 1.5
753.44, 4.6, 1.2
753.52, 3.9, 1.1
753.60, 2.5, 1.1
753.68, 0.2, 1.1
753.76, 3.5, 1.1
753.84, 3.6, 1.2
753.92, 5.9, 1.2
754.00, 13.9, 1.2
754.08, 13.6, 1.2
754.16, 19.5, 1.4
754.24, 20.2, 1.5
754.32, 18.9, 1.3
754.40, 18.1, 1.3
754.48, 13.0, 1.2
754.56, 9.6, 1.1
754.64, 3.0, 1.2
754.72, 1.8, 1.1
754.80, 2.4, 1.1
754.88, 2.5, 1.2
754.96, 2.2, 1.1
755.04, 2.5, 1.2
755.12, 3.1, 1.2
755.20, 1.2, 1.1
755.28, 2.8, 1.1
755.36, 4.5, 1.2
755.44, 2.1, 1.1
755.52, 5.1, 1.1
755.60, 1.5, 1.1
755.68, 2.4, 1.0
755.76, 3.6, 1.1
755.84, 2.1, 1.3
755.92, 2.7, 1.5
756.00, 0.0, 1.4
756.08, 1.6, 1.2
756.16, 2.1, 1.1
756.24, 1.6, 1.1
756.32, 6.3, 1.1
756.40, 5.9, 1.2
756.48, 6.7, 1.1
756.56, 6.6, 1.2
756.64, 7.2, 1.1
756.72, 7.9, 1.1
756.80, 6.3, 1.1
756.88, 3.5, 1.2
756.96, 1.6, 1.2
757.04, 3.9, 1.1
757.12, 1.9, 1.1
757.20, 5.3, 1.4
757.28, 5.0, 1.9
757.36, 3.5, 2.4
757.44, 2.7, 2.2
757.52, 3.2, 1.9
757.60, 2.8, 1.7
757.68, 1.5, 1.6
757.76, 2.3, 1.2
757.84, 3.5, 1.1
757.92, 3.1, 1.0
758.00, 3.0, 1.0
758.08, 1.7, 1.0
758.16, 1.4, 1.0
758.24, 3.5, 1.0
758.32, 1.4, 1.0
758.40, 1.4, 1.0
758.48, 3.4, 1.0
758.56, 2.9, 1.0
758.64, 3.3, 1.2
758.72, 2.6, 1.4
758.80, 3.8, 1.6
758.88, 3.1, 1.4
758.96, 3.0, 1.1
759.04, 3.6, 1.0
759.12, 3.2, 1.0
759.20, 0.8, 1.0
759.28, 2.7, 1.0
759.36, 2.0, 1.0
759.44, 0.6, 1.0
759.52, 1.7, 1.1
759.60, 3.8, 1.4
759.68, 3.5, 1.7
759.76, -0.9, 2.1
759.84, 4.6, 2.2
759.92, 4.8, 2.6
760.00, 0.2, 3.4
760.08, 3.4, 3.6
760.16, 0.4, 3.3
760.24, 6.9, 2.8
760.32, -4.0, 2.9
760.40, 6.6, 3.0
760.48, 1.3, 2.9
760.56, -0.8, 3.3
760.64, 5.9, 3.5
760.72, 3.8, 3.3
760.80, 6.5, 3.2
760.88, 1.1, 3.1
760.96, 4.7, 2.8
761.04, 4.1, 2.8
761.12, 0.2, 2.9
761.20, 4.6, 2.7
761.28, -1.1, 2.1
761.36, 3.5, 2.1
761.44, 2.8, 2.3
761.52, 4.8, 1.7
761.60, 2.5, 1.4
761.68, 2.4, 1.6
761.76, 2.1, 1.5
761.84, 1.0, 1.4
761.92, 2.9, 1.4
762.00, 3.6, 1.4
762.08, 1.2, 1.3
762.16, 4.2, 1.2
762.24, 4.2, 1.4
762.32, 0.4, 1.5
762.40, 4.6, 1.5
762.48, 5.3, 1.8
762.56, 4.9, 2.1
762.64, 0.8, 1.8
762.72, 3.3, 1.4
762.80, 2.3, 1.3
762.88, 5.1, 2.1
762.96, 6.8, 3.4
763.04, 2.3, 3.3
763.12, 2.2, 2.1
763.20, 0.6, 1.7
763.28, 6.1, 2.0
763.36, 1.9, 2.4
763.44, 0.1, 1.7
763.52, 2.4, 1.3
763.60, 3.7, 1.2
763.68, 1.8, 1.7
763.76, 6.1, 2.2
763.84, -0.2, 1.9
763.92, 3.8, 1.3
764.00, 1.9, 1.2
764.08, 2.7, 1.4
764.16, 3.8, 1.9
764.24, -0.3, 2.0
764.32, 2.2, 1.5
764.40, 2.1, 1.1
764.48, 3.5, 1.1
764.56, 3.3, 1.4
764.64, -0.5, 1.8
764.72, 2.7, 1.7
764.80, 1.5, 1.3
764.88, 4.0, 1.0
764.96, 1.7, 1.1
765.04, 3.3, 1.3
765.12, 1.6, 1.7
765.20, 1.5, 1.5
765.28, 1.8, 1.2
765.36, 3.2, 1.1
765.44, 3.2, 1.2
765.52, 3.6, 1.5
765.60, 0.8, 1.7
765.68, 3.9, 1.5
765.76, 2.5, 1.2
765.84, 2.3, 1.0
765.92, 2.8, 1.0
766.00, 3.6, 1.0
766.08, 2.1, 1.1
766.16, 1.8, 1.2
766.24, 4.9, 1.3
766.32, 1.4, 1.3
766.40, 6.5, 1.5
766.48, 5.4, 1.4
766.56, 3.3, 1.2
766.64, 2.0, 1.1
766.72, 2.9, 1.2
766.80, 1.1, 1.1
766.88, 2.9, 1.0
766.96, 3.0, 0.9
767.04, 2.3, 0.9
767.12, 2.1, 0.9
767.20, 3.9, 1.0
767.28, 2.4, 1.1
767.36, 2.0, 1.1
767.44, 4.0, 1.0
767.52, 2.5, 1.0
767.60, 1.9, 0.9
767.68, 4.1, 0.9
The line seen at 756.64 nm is [N II]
